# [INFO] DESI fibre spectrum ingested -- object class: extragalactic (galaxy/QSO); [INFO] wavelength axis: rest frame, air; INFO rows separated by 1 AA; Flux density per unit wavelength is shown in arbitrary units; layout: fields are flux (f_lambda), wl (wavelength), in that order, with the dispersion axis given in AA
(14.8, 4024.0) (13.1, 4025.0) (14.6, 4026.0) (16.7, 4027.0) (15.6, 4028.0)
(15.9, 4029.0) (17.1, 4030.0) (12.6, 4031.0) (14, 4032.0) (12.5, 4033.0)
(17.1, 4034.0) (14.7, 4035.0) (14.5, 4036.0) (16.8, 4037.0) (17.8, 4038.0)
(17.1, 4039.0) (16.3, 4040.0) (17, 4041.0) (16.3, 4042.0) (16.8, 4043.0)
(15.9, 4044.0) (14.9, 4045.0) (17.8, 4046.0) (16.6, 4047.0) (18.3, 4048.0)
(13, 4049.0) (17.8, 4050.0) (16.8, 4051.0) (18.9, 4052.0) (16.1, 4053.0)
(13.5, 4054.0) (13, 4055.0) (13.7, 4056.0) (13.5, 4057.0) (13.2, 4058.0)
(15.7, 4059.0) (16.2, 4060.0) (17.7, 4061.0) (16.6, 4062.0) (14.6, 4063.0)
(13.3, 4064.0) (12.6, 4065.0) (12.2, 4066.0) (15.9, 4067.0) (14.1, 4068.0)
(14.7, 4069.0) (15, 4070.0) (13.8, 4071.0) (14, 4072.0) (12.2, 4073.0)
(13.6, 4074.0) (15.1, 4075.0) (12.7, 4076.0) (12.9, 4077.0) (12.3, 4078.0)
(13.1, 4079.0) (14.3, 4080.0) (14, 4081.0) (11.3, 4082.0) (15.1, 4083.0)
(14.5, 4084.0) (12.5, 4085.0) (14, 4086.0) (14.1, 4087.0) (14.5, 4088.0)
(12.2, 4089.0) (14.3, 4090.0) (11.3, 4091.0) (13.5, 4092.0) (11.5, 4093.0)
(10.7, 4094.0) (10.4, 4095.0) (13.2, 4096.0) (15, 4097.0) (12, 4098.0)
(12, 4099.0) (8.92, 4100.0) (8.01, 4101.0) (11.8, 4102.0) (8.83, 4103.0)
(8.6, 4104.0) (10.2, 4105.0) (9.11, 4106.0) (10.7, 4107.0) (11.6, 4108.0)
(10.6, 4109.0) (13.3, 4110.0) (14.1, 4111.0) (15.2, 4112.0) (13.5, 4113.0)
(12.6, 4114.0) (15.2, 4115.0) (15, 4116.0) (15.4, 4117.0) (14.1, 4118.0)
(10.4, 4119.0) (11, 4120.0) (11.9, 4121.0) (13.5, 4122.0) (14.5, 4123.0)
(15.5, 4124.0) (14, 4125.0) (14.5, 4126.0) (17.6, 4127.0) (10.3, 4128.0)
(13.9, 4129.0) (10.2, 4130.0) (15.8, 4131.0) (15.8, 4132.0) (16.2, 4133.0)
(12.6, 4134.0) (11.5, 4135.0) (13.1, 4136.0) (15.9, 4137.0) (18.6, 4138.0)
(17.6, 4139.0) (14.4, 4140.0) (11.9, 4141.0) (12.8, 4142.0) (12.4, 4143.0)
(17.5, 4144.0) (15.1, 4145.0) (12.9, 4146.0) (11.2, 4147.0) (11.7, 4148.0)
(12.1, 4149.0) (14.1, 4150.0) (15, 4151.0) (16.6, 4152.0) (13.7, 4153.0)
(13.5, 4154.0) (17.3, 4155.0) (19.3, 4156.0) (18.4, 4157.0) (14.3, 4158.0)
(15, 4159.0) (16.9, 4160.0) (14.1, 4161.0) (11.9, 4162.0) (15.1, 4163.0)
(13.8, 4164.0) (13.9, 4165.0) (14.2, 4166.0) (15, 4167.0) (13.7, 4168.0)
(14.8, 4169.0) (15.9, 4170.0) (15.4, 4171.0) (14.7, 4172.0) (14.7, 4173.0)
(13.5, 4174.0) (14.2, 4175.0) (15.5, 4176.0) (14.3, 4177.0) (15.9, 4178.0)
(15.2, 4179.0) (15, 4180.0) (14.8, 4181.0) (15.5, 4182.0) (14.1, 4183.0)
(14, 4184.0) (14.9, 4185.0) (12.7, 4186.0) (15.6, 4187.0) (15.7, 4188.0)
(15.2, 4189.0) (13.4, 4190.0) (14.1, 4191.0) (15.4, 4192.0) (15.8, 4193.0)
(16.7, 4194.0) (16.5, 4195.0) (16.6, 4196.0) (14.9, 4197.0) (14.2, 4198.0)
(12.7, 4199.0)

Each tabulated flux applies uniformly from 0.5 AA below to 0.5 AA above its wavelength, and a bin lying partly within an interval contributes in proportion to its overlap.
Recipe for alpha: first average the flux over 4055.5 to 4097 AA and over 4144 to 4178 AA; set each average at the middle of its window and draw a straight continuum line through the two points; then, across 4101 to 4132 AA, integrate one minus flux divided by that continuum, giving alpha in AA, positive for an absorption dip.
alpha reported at 3.1 AA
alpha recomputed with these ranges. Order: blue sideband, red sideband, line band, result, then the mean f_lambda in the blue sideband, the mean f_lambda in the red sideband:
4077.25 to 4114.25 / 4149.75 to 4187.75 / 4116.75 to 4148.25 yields -0.7 AA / 12.2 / 14.9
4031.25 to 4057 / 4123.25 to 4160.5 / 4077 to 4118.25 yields 7.2 AA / 15.8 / 14.6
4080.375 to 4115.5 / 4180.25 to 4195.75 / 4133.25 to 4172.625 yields -1.8 AA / 12.2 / 15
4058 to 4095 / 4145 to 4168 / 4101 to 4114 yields 2.5 AA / 13.7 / 14.5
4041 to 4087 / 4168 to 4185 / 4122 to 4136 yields 0.7 AA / 14.7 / 14.8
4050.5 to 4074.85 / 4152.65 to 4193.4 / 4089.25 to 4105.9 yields 3.9 AA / 14.6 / 14.9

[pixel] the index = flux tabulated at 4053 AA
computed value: 16.1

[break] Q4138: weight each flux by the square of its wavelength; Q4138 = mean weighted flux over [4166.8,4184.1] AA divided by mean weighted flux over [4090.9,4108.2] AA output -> 1.40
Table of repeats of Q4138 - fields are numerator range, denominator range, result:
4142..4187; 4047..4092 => 1.07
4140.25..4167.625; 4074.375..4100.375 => 1.15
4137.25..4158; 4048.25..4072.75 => 1.04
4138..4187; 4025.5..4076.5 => 1.02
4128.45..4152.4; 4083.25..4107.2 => 1.22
